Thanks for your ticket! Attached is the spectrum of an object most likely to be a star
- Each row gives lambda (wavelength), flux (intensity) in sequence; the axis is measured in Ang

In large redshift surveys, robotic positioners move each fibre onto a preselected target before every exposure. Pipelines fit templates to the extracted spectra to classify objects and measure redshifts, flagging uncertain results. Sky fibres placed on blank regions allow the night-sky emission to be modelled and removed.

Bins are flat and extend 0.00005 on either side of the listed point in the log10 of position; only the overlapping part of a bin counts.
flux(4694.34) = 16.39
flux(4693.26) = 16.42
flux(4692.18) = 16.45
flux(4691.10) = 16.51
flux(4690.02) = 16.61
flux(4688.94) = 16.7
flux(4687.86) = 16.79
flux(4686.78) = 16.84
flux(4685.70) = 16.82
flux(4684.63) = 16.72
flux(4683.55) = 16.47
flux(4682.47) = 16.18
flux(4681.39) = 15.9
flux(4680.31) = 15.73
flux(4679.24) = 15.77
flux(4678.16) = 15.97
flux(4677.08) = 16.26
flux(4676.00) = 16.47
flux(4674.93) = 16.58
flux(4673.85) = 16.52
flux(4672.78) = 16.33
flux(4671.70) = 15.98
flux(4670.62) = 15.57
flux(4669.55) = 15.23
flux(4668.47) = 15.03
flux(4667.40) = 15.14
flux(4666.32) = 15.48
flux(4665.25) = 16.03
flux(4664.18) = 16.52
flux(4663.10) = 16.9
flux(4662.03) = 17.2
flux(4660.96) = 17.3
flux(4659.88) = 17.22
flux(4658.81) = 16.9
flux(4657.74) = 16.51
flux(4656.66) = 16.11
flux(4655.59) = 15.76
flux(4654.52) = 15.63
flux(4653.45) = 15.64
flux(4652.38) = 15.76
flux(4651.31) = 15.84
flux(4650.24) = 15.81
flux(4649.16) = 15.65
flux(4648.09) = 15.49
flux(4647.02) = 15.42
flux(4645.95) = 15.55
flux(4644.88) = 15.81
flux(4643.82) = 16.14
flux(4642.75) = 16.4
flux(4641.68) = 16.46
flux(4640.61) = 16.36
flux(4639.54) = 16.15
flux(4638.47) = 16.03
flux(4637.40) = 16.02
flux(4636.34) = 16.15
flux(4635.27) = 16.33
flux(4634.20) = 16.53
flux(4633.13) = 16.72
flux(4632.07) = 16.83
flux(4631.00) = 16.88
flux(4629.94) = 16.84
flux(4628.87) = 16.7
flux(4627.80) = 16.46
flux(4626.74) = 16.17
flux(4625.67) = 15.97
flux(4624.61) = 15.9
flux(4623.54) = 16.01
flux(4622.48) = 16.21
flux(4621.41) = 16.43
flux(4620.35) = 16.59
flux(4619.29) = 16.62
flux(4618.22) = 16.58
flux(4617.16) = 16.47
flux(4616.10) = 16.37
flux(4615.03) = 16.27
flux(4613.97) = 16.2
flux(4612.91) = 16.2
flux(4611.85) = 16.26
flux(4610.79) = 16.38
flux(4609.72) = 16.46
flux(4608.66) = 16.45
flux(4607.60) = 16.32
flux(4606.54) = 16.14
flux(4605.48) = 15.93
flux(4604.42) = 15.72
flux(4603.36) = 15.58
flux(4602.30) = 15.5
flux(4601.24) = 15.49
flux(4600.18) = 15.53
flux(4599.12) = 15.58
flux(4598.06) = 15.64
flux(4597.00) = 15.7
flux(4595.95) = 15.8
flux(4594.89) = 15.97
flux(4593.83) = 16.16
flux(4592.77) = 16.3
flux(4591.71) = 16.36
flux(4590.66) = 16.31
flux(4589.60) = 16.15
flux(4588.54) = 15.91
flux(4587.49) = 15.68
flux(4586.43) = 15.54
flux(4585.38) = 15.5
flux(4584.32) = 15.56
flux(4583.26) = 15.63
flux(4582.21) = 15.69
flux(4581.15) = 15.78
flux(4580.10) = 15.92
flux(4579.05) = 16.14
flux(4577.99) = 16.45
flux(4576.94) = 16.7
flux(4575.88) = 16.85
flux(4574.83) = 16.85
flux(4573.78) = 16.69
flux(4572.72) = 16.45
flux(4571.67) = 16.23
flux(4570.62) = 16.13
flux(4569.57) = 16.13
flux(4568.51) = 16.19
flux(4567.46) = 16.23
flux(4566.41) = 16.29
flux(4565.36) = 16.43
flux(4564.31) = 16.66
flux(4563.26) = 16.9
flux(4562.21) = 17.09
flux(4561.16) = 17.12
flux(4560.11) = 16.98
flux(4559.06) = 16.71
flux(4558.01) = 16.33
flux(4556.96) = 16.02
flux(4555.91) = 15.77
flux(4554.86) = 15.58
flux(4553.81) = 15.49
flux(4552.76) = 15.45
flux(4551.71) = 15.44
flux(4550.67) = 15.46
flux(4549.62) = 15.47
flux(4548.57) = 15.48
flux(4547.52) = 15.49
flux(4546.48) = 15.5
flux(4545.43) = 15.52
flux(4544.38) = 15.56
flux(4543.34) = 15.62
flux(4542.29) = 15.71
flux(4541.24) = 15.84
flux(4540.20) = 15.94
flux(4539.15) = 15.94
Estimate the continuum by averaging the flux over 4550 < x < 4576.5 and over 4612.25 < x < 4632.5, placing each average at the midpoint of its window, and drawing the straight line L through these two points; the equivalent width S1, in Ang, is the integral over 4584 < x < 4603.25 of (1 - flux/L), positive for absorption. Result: 0.63 Ang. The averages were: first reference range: 16.3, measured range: 15.8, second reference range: 16.4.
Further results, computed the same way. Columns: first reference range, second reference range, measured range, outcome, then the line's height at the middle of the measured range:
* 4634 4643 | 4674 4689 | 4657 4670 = 0.0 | 16.3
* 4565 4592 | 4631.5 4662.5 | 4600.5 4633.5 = -0.2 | 16.2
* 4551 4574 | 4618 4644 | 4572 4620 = 0.7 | 16.3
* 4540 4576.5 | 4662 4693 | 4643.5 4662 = 0.2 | 16.2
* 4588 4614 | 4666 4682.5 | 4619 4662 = -0.8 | 15.9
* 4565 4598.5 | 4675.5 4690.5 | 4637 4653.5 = 0.4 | 16.3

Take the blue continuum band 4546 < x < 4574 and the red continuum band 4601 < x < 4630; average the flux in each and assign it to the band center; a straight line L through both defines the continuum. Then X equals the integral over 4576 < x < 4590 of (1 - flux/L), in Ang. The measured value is 0.2 Ang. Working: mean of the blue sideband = 16.1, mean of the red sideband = 16.2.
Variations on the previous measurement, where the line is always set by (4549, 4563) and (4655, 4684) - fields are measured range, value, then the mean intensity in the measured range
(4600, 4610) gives 0.13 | 15.9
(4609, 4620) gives -0.17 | 16.4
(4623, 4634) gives -0.21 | 16.5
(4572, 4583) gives -0.16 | 16.3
